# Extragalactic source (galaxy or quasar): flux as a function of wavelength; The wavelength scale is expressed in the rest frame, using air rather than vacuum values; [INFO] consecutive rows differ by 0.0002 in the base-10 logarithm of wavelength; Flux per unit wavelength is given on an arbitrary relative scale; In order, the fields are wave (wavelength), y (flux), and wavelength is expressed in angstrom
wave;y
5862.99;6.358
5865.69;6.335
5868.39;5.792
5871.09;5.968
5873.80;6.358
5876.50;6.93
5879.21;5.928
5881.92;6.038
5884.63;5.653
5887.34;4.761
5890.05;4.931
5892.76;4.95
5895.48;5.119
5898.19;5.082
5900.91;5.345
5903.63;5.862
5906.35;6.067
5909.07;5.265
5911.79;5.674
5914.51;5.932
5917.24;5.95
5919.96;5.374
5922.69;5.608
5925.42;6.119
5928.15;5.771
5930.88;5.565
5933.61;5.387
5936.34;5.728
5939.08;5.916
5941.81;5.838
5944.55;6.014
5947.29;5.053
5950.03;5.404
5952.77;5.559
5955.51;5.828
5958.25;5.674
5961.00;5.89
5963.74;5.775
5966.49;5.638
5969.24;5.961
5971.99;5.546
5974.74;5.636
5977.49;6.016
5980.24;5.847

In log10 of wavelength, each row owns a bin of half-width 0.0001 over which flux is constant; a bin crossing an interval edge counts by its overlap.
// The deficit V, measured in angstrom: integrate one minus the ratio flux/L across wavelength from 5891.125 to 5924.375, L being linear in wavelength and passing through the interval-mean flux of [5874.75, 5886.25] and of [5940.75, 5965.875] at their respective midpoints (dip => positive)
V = 2.4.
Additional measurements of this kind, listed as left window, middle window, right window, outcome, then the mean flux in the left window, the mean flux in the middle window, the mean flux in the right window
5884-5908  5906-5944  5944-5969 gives -1.80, 5.3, 5.73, 5.65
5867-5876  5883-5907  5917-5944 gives 2.70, 6.13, 5.29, 5.73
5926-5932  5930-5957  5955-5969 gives 0.56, 5.73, 5.63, 5.77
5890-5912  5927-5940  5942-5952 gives -0.42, 5.38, 5.66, 5.53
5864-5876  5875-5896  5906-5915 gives 1.53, 6.18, 5.56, 5.68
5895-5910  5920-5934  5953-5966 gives -0.20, 5.48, 5.68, 5.76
